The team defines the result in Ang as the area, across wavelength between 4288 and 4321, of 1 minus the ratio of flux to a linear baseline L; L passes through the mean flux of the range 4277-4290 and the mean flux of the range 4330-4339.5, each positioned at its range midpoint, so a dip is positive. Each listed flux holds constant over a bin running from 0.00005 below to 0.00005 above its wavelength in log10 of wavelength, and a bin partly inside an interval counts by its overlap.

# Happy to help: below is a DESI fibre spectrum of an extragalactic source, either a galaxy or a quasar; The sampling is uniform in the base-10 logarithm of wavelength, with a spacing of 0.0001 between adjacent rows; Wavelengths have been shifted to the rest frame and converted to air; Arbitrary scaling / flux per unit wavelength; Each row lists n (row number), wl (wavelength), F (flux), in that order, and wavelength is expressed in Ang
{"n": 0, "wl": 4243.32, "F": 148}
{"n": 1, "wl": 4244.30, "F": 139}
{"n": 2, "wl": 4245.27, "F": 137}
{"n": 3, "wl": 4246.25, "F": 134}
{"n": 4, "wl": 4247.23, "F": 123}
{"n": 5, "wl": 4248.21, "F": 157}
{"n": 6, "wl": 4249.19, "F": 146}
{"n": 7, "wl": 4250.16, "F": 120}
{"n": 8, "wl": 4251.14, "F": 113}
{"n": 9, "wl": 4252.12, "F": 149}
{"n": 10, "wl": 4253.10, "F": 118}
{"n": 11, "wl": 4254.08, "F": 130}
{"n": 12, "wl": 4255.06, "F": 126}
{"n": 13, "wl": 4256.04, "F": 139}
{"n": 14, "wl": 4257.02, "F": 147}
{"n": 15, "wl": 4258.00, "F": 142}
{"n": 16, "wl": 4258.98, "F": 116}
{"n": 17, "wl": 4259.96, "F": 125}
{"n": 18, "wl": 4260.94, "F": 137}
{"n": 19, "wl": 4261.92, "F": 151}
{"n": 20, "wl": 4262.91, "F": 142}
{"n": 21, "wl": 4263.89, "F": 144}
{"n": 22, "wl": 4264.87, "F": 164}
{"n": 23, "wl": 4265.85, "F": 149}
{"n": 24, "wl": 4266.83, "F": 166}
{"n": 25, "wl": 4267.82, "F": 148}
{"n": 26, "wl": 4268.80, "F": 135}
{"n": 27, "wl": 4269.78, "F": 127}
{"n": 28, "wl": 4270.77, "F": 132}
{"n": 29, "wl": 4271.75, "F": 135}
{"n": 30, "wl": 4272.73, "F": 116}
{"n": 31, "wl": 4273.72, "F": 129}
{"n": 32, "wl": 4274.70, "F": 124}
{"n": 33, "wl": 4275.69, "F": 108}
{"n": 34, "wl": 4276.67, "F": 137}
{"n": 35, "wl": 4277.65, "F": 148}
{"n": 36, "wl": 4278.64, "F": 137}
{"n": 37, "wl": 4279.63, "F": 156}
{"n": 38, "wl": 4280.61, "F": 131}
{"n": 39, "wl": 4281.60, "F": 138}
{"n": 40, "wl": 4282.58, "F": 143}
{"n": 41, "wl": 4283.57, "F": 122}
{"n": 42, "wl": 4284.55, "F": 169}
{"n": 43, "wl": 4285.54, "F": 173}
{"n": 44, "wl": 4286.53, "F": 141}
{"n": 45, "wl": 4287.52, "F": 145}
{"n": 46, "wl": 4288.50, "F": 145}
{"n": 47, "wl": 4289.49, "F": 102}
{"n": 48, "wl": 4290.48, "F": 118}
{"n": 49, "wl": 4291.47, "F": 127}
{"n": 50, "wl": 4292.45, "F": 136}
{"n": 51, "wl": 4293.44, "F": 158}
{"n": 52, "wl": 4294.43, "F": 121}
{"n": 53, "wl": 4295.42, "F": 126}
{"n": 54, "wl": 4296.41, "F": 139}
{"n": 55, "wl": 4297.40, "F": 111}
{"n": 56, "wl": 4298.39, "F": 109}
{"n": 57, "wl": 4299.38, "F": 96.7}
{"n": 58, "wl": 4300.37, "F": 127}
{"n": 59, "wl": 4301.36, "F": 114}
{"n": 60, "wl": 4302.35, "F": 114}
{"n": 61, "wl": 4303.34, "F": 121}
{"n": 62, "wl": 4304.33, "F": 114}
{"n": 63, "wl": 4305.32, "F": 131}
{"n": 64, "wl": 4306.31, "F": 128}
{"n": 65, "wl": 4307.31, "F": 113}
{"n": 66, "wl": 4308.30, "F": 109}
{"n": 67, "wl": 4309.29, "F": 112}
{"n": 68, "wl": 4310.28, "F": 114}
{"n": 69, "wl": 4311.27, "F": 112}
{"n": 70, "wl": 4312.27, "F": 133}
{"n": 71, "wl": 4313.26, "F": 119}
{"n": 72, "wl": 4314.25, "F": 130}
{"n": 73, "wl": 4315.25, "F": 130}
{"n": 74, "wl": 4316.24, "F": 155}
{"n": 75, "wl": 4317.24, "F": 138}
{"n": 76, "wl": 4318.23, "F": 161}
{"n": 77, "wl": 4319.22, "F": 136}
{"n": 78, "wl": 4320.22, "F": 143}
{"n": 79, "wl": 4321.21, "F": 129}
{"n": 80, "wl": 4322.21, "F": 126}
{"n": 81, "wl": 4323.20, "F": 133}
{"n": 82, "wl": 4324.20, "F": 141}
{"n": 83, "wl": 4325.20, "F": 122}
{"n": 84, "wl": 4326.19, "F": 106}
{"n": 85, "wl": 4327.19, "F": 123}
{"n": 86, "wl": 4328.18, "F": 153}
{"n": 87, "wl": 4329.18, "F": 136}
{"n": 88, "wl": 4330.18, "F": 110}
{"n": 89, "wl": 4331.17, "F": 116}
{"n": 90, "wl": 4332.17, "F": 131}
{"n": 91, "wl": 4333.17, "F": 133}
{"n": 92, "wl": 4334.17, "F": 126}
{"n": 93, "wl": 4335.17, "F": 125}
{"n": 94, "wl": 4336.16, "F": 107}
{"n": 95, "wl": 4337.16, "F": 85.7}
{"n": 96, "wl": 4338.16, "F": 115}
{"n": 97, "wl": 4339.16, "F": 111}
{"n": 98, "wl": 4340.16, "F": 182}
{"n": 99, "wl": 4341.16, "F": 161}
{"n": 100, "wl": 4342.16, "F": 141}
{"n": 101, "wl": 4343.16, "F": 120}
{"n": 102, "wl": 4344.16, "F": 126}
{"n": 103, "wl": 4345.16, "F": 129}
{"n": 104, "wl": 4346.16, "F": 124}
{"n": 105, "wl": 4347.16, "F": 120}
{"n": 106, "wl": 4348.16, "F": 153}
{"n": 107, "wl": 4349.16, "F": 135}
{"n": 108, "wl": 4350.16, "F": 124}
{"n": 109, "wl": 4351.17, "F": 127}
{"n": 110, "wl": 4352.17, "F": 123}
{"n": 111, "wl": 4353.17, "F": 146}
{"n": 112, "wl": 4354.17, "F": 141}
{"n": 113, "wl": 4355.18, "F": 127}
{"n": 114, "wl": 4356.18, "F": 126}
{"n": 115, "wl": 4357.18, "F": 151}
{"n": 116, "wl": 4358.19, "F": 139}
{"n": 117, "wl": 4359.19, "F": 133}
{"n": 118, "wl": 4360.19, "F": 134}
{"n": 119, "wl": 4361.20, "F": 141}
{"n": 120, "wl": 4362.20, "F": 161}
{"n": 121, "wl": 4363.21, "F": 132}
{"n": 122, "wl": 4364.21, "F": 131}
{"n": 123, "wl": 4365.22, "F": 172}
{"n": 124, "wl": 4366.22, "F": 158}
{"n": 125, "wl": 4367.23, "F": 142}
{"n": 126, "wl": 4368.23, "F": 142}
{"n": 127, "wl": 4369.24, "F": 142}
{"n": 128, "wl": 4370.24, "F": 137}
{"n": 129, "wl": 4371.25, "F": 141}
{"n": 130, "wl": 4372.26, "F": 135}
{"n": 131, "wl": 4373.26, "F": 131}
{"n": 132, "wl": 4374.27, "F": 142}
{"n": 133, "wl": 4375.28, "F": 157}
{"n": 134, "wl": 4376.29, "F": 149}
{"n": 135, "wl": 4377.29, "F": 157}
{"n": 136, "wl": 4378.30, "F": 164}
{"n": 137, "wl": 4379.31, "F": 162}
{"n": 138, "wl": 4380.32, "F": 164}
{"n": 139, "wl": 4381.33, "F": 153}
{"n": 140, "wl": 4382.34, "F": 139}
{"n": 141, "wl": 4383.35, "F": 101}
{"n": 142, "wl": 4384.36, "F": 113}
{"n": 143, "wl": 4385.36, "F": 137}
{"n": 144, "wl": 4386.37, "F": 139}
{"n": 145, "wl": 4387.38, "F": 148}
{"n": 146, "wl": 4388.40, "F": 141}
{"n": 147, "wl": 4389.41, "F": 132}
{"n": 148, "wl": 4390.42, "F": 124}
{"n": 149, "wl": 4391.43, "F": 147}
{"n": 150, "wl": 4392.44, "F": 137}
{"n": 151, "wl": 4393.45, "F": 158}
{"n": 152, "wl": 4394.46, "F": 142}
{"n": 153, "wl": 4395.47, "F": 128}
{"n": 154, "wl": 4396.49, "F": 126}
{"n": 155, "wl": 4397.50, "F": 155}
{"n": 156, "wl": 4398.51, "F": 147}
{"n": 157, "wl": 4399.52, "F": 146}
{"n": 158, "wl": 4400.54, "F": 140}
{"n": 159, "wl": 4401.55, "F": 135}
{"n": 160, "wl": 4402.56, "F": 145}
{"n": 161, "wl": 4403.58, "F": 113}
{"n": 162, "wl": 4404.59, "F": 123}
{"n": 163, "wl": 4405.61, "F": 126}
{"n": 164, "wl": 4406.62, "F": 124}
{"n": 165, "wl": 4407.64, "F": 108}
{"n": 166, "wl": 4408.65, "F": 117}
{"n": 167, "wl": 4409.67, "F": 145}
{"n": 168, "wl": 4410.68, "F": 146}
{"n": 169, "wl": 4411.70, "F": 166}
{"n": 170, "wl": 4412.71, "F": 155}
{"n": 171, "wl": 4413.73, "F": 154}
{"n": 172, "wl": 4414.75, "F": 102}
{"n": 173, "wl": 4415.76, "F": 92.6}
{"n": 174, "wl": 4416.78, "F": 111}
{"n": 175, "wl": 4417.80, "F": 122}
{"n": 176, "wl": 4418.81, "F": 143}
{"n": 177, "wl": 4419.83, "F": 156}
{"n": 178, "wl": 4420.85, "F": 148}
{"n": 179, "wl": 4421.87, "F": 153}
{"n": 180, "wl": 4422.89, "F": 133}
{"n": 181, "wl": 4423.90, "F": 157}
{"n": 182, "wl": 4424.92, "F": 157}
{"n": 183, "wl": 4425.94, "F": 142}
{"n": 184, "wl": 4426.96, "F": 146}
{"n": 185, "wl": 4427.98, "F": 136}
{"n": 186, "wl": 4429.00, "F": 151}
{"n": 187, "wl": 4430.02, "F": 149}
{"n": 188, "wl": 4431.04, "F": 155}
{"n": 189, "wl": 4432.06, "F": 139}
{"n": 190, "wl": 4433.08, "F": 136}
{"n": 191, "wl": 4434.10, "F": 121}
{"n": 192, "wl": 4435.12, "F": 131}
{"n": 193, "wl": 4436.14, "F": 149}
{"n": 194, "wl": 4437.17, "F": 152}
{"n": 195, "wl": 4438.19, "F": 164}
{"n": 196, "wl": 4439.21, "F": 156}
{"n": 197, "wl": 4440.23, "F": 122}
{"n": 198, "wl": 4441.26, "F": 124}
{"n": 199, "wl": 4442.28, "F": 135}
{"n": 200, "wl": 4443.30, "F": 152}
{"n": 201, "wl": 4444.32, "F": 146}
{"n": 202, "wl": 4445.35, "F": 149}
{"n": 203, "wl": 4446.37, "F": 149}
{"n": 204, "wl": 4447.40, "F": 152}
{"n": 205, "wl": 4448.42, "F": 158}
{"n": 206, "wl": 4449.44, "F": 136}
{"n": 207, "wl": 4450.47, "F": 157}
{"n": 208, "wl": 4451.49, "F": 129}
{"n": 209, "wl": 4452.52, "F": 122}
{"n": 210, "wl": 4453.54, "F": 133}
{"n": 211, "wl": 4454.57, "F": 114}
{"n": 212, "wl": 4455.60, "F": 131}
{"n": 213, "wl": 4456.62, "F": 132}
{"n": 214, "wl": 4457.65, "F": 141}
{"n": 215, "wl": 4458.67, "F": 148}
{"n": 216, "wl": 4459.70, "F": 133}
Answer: 1.42 Ang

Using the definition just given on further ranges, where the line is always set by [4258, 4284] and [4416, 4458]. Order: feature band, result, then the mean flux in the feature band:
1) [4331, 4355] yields 1.61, 129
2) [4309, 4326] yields 0.85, 131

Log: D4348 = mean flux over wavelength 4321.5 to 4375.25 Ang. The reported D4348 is 134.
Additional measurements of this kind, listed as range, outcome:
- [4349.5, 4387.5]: 141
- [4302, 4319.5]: 126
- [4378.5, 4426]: 137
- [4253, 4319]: 132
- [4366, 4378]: 144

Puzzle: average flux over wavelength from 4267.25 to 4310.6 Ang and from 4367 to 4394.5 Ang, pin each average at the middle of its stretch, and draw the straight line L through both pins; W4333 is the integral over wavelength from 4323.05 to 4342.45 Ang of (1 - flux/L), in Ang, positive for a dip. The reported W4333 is 1.1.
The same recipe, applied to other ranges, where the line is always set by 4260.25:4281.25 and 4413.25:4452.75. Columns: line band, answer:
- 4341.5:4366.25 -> 0.6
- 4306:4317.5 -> 1.2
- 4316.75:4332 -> 0.9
